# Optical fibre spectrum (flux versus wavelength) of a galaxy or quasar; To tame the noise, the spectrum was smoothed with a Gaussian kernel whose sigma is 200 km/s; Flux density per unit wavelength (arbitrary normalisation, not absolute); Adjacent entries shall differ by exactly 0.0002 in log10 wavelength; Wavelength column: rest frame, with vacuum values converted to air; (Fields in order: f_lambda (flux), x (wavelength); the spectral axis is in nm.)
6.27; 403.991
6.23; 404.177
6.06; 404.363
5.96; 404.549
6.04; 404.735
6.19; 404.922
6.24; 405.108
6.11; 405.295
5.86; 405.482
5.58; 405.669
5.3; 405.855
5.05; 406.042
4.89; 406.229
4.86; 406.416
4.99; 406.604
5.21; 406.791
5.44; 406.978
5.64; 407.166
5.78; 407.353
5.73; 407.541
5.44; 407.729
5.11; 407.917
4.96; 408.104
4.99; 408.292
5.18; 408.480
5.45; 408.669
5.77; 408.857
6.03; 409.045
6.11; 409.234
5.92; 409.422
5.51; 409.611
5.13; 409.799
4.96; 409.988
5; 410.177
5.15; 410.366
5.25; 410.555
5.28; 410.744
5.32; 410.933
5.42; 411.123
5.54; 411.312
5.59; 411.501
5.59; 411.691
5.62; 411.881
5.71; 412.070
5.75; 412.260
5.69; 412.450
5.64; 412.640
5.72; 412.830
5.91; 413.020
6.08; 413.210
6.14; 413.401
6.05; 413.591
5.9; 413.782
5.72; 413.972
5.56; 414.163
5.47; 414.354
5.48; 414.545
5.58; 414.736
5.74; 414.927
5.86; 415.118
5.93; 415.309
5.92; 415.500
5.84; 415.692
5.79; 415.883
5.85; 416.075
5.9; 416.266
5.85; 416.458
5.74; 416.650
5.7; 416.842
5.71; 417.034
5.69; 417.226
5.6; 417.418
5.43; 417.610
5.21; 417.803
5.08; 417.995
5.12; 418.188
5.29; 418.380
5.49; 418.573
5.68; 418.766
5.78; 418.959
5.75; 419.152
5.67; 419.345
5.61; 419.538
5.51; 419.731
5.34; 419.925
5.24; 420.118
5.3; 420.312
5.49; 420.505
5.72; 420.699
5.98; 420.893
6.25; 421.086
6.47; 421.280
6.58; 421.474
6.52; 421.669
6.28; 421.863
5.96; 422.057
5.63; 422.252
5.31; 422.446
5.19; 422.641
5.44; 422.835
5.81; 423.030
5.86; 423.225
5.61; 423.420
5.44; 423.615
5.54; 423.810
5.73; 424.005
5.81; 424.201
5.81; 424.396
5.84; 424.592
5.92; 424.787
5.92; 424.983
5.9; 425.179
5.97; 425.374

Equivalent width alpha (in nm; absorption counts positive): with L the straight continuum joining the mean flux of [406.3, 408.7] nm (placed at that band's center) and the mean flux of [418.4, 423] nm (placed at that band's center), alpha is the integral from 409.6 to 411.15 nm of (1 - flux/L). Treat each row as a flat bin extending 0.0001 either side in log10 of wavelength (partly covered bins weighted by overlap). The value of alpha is 0.05 nm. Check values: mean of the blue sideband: 5.28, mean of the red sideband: 5.74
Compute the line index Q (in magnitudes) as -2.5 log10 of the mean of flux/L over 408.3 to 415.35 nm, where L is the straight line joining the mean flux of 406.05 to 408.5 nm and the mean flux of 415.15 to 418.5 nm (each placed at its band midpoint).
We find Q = -0.03 mag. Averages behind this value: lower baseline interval 5.24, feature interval 5.61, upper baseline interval 5.63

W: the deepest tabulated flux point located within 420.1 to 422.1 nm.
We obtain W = 5.24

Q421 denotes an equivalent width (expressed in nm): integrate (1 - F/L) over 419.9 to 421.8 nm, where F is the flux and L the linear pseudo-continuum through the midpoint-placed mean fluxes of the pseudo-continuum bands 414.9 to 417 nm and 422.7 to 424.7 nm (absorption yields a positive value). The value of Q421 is -0.060 nm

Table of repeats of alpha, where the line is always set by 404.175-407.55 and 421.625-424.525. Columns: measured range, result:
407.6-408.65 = 0.08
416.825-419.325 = 0.08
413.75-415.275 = 0.00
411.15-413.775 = -0.05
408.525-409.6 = -0.03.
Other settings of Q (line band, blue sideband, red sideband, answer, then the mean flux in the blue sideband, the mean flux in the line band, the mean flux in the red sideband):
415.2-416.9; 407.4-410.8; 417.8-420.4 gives -0.079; 5.39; 5.84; 5.44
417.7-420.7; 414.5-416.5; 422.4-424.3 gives 0.049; 5.8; 5.45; 5.58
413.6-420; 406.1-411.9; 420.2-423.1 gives 0.007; 5.38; 5.64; 5.86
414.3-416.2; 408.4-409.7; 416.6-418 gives -0.033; 5.71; 5.76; 5.54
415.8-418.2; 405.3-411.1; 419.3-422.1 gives 0.022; 5.37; 5.6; 5.86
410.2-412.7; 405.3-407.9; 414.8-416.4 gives 0.029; 5.38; 5.49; 5.85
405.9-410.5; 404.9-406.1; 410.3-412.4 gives 0.057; 5.76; 5.34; 5.48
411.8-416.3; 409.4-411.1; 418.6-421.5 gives -0.067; 5.26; 5.79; 5.73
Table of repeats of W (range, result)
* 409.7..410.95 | 4.96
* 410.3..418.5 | 5.08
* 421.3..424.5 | 5.19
